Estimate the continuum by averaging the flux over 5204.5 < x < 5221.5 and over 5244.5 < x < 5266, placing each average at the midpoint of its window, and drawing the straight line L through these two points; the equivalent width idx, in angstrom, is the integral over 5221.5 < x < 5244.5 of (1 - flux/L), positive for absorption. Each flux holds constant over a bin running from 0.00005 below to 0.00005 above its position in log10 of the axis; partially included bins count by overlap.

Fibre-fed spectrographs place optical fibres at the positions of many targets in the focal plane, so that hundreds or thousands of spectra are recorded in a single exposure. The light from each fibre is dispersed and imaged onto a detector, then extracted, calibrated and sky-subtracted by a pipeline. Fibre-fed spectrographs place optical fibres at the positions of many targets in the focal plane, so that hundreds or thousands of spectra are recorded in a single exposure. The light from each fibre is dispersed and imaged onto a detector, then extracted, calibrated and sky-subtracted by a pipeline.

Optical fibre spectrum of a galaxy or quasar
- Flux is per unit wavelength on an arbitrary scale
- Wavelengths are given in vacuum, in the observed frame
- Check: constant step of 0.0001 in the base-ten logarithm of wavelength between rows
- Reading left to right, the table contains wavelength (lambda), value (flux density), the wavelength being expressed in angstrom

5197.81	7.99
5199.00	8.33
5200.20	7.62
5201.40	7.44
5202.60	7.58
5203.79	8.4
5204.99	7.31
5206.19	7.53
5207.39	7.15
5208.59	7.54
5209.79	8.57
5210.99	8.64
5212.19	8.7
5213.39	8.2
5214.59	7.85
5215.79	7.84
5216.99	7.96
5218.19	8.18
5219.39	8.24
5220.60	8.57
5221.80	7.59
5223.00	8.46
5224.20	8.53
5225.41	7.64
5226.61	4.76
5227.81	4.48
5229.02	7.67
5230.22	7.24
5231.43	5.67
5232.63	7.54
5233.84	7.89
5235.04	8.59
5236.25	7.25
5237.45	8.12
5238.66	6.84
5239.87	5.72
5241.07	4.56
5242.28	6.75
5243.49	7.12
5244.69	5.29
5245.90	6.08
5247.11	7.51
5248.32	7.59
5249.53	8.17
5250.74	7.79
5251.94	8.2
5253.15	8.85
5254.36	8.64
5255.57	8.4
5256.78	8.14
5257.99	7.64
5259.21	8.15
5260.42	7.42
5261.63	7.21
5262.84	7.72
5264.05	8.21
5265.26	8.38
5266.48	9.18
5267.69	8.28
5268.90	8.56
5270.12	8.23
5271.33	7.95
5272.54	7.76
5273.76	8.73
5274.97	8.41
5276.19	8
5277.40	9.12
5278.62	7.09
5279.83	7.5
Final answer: 2.9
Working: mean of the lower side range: 8.02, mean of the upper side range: 7.8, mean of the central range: 6.93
